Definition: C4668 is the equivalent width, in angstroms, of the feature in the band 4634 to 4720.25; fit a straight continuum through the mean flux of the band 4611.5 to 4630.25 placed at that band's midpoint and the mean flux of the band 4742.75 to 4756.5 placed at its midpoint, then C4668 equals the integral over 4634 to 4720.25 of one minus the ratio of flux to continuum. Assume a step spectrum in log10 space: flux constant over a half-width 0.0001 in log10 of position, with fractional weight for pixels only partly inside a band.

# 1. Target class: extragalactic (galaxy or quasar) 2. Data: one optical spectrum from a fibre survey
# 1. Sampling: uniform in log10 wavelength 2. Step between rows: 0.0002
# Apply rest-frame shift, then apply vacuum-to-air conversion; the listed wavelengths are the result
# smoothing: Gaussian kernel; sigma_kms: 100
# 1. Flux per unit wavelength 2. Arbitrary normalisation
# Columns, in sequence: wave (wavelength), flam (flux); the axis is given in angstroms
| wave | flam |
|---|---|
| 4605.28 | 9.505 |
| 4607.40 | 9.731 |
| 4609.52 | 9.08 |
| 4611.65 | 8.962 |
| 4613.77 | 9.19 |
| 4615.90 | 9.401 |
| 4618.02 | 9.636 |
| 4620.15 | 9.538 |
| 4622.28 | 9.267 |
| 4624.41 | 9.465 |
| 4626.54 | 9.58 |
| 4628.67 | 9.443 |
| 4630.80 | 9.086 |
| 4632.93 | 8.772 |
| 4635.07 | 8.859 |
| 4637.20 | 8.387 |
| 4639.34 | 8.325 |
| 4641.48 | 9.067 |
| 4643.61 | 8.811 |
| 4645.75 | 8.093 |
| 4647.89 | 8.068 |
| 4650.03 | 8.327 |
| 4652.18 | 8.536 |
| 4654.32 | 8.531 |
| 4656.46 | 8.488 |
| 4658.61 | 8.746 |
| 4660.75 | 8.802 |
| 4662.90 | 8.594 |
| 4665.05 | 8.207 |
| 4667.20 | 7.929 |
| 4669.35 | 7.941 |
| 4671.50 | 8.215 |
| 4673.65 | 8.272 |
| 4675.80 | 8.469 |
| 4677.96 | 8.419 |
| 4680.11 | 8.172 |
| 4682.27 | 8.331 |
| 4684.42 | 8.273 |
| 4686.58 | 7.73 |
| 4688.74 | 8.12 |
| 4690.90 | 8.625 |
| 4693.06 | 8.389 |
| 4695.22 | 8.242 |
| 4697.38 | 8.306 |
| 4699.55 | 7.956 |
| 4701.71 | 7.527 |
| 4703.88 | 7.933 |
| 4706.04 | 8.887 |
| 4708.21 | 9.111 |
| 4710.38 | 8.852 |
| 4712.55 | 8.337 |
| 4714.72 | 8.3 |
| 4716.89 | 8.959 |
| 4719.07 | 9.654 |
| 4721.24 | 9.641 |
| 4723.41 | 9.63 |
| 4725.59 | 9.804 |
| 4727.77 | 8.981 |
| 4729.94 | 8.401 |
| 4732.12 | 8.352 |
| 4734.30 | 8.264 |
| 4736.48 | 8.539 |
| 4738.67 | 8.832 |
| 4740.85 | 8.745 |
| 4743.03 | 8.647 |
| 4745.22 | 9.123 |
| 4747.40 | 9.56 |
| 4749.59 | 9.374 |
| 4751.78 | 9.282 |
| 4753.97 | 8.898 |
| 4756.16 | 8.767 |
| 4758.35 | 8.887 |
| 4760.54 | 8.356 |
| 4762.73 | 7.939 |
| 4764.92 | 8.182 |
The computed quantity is 8.0 angstroms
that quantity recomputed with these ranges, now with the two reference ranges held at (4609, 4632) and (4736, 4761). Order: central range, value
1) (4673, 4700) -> 2.57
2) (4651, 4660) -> 0.63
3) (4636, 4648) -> 1.00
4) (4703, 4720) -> 0.56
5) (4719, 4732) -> -0.35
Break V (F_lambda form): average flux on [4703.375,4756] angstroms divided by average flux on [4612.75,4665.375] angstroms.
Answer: 1.01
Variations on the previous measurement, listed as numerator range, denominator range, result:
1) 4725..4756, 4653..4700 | 1.07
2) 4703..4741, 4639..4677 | 1.05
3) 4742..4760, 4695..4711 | 1.08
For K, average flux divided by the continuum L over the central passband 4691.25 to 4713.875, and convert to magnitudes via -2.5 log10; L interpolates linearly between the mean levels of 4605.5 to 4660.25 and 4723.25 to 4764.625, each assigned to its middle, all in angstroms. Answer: 0.064 mag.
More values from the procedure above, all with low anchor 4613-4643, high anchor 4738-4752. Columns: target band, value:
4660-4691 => 0.107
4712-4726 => -0.012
